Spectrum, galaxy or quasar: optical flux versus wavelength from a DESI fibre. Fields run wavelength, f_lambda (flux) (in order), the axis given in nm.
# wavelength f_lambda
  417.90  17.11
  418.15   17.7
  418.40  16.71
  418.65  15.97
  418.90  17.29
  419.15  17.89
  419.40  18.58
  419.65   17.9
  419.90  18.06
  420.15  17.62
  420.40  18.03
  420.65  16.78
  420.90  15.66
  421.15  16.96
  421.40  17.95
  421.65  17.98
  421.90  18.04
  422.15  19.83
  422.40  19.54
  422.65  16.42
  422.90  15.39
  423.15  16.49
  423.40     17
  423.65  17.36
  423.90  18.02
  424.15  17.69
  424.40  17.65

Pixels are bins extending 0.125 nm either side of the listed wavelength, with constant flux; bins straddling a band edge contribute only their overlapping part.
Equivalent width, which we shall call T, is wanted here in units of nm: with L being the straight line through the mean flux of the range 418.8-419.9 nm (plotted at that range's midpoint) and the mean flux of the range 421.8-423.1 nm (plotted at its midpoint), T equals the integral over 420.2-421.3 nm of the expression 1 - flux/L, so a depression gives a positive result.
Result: 0.06 nm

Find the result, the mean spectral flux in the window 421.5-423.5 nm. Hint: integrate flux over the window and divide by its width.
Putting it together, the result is 17.6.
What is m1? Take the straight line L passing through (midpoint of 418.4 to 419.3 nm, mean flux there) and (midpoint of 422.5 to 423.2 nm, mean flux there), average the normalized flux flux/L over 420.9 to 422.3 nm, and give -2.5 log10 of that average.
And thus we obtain -0.10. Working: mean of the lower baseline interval 17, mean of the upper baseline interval 16.2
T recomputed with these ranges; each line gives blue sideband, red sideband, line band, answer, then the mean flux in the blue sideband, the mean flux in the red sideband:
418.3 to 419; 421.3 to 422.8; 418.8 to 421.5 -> -0.03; 16.6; 18.3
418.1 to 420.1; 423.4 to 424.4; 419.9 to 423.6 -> 0.03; 17.5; 17.6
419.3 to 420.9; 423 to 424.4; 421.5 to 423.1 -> -0.03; 17.6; 17.3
